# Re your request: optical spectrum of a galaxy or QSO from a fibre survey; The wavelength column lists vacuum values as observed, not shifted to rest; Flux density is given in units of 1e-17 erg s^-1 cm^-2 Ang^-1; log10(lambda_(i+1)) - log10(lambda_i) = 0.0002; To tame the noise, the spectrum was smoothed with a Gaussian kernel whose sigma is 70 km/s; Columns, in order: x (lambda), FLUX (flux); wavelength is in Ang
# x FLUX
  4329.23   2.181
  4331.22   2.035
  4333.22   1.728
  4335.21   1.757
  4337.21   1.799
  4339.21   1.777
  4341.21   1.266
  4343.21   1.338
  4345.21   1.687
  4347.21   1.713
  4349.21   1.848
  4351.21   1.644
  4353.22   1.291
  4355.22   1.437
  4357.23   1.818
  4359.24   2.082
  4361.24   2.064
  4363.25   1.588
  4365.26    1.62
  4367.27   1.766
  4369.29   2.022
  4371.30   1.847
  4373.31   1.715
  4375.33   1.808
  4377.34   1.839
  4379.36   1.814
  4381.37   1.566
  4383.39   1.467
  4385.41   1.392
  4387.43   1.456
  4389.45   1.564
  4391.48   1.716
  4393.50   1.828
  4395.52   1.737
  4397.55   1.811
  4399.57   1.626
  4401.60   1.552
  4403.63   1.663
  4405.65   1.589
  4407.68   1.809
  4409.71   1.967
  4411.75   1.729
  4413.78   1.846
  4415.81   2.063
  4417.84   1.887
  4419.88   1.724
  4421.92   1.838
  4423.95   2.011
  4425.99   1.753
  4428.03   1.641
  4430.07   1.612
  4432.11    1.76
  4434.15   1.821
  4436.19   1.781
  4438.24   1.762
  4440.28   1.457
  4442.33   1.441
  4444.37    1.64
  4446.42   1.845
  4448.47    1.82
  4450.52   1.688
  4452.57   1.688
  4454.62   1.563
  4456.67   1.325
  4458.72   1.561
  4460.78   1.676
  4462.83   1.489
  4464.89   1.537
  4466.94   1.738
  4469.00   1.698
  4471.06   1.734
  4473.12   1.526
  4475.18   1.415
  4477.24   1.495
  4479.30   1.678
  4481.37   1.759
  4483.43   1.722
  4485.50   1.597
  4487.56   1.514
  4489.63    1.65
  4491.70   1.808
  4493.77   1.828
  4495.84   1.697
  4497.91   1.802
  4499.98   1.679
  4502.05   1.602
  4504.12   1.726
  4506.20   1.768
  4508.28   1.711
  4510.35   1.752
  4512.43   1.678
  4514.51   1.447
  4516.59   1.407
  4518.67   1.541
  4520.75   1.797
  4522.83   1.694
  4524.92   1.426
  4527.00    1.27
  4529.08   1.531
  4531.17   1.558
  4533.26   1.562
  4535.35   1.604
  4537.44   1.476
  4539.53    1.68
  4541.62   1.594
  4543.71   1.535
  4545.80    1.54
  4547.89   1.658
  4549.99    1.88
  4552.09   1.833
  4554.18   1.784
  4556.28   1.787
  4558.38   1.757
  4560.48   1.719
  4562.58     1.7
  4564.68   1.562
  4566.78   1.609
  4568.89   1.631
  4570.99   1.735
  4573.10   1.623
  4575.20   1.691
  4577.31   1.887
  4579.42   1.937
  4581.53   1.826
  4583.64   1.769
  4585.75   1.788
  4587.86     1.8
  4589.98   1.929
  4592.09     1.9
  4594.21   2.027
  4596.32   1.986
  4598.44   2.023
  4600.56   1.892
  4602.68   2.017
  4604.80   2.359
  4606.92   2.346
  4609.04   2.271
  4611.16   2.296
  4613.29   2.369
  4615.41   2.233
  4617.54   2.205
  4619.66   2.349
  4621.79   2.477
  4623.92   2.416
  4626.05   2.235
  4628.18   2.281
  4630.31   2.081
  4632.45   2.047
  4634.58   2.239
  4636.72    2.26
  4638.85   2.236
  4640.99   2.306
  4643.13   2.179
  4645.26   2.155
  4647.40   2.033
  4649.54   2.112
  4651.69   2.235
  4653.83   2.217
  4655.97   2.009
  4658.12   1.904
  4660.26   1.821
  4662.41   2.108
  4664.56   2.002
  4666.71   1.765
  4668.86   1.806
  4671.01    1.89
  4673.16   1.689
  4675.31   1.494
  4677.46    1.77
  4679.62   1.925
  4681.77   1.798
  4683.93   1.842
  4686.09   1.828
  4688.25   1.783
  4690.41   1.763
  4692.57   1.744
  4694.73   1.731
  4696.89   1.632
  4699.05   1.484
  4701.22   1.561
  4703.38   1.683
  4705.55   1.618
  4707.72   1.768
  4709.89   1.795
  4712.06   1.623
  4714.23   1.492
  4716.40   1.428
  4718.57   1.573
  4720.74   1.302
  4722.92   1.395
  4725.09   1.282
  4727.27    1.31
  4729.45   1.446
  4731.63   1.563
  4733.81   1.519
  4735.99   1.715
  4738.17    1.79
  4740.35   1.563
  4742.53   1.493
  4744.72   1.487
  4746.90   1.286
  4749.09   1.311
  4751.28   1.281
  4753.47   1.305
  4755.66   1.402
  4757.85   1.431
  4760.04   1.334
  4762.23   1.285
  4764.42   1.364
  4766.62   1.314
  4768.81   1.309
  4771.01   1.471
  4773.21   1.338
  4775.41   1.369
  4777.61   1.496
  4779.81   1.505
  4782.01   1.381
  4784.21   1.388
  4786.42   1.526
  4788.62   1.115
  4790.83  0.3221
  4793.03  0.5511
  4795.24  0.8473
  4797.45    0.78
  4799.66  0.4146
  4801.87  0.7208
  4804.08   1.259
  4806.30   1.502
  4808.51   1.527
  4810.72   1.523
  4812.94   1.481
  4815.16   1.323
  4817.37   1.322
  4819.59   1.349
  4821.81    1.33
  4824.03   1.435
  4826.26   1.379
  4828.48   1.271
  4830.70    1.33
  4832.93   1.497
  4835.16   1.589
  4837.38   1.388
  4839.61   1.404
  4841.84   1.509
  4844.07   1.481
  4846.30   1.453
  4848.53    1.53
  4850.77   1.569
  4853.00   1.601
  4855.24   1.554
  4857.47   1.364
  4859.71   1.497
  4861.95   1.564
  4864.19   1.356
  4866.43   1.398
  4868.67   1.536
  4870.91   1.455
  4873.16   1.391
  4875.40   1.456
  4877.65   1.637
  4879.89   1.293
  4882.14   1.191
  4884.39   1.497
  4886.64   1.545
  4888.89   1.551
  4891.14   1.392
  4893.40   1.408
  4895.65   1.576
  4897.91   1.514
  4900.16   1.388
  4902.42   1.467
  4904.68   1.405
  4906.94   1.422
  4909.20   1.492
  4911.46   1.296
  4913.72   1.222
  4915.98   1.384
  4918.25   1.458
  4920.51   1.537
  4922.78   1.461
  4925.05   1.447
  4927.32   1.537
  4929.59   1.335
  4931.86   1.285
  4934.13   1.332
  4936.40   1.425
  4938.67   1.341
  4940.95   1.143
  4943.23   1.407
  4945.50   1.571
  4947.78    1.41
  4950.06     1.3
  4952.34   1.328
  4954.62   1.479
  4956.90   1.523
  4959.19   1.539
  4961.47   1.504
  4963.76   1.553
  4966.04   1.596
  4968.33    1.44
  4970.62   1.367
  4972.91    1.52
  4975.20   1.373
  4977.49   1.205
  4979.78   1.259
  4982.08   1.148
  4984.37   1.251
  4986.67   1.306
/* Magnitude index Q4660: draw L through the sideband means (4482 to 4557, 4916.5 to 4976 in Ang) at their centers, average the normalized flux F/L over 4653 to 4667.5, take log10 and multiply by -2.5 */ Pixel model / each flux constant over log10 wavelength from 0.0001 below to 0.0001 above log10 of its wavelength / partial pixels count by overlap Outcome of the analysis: -0.25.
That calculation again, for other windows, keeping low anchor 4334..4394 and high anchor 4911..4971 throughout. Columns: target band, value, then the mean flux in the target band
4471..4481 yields 0.045 mag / 1.57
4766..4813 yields 0.251 mag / 1.18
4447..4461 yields 0.014 mag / 1.62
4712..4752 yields 0.036 mag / 1.46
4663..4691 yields -0.171 mag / 1.8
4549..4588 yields -0.106 mag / 1.75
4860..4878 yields -0.013 mag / 1.47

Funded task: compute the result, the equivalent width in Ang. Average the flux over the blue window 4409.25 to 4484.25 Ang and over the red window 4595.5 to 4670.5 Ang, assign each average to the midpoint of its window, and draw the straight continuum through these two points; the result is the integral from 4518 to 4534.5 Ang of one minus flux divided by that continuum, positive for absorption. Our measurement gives 3.0 Ang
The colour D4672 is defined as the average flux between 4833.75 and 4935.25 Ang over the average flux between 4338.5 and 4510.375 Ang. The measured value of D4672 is 0.9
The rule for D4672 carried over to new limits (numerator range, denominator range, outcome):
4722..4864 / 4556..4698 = 0.69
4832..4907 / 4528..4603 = 0.84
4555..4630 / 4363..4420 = 1.15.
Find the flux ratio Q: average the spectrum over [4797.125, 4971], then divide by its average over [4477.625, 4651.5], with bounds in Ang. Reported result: 0.76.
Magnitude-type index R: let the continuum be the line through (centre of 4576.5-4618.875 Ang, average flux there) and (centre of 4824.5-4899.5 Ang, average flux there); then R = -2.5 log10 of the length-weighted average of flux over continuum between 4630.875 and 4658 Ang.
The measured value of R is -0.11 mag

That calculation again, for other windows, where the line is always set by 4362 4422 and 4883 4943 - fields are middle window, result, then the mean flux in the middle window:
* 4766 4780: 0.08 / 1.4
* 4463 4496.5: 0.02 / 1.64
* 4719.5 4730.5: 0.14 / 1.35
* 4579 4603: -0.18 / 1.9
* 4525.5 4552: 0.04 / 1.58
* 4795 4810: 0.39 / 1.03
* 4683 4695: -0.15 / 1.78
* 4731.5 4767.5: 0.06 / 1.44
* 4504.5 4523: 0.01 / 1.64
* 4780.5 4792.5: 0.30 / 1.13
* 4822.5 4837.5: 0.04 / 1.41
